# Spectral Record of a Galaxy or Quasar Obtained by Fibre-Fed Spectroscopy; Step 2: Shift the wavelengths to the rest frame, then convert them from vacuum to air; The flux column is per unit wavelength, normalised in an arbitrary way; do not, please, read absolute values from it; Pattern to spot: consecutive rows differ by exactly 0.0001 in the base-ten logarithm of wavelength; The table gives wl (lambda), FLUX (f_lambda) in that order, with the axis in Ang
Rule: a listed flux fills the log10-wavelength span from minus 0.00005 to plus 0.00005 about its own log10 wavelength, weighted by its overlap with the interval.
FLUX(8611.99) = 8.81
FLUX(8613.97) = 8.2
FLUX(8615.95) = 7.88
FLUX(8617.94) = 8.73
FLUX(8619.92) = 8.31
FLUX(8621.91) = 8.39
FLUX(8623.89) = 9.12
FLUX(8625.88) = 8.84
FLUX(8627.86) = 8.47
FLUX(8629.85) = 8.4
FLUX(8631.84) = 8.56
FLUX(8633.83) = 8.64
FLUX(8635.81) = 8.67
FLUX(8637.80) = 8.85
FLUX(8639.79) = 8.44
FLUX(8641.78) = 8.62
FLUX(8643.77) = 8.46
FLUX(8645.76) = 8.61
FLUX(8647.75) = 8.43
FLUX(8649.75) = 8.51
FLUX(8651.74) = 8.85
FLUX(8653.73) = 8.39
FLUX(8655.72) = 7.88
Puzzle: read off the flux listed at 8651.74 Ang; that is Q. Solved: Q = 8.85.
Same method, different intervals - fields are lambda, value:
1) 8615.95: 7.88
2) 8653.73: 8.39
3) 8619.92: 8.31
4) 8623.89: 9.12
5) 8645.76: 8.61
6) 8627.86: 8.47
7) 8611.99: 8.81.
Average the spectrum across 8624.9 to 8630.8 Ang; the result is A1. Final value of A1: 8.58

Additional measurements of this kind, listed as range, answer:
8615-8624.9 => 8.49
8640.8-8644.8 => 8.54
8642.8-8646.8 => 8.54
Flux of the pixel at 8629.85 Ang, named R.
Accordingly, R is 8.4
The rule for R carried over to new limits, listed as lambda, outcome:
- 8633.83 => 8.64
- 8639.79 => 8.44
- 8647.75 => 8.43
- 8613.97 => 8.2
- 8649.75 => 8.51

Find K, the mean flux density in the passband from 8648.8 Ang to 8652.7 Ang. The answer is 8.68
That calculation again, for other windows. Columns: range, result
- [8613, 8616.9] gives 8.05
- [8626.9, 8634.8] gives 8.51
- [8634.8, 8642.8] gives 8.65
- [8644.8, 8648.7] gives 8.52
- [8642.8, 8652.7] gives 8.57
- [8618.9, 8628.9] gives 8.63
